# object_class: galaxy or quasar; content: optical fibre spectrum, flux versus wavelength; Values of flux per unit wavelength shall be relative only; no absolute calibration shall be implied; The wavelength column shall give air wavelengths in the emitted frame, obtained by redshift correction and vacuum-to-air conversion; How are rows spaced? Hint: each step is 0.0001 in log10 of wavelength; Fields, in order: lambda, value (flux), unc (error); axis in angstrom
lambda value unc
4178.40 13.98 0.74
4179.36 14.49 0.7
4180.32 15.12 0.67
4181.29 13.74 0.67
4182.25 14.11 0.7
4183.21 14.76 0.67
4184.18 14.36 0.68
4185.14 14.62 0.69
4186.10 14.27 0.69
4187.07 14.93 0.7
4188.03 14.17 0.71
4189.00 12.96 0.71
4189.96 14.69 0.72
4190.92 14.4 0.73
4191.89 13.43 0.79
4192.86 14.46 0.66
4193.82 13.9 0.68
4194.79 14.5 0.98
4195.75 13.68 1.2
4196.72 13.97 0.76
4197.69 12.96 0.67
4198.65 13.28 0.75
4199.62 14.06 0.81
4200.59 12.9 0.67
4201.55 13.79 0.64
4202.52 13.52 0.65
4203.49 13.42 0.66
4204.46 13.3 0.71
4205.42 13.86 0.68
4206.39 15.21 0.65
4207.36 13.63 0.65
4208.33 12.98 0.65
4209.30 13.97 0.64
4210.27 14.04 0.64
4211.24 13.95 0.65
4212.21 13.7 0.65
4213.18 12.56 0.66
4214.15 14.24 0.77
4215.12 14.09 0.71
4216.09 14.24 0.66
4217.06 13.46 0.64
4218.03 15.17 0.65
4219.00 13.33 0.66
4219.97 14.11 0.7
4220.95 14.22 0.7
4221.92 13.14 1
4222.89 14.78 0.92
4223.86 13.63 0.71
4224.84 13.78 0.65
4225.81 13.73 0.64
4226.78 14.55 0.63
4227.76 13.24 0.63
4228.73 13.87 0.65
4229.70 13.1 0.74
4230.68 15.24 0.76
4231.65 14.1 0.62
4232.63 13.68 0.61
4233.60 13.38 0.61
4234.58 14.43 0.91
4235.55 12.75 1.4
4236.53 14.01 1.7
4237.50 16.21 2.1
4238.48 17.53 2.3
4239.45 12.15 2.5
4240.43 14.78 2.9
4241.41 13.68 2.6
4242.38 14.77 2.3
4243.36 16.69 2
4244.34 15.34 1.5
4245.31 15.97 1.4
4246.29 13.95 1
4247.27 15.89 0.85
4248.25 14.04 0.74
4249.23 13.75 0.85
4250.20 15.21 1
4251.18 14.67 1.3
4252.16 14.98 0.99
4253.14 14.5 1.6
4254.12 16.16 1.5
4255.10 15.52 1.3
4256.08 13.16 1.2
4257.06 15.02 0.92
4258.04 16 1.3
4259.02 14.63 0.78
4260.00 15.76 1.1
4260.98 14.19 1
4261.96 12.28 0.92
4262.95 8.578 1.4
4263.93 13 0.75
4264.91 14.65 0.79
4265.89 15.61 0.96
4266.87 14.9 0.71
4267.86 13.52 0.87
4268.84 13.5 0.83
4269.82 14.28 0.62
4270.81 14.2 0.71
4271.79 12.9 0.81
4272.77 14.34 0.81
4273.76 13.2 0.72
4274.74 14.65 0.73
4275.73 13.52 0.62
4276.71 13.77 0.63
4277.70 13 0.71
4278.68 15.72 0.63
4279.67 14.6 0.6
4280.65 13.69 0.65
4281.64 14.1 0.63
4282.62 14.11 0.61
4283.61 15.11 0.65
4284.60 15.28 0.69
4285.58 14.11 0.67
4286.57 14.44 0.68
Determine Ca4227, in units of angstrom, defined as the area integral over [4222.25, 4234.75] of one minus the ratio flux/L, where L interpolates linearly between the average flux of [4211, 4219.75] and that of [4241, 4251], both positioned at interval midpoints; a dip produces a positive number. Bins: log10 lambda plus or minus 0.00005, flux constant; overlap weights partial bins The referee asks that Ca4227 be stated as 0.3 angstrom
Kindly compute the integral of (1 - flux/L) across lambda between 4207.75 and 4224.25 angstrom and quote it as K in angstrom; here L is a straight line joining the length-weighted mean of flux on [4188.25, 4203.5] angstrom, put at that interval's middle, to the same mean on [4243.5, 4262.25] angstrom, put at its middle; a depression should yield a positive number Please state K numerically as 0.3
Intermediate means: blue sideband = 13.8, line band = 13.9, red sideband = 14.9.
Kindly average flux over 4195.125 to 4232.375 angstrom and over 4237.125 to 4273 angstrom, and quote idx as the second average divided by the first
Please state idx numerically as 1.05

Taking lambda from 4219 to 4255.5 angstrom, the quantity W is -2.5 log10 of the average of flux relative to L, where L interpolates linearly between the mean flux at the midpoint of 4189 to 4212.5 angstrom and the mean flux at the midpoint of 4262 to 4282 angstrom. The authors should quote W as -0.053 mag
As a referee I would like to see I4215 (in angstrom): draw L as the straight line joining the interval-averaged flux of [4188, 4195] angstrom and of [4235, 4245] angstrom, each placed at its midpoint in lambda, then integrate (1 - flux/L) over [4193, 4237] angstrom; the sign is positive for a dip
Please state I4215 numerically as 1.8 angstrom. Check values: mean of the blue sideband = 14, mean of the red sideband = 14.8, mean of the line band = 13.8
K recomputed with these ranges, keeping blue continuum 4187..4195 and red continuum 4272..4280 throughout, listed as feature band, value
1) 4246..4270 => -0.4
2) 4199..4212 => 0.3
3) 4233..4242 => -0.2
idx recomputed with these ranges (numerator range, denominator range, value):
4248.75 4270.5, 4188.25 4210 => 1.04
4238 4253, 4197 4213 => 1.09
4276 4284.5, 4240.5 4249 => 0.95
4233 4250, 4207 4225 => 1.06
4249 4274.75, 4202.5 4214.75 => 1.03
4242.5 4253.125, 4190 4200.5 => 1.08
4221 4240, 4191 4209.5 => 1.02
